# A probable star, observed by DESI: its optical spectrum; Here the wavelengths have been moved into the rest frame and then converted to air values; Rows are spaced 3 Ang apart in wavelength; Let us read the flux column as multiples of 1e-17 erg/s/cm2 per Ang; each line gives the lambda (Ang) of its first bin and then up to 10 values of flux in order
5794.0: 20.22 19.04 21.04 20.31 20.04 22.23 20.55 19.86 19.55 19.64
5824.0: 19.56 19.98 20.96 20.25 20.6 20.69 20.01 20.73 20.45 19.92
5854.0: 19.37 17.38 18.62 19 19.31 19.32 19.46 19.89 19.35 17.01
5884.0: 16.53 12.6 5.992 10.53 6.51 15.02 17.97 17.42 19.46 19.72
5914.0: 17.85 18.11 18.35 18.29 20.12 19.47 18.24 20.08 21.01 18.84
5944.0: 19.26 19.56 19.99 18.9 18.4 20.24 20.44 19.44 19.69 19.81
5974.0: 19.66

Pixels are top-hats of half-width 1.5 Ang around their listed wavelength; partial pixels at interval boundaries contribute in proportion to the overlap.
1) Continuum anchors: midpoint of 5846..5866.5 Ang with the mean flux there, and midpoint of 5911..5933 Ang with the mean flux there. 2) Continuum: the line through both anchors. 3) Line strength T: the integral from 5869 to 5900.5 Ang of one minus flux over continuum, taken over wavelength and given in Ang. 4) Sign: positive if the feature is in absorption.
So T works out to 7.4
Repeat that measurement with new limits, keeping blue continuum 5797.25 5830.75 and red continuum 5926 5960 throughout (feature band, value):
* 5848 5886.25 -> 2.37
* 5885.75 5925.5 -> 8.74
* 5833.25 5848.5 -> -0.28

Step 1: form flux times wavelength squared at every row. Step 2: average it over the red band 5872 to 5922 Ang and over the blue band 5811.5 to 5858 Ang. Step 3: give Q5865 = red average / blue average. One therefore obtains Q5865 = 0.81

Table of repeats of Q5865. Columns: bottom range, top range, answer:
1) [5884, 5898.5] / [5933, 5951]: 1.99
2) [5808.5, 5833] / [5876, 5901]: 0.67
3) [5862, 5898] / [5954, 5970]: 1.31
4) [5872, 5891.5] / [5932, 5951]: 1.29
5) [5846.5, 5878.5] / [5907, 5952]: 1.02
